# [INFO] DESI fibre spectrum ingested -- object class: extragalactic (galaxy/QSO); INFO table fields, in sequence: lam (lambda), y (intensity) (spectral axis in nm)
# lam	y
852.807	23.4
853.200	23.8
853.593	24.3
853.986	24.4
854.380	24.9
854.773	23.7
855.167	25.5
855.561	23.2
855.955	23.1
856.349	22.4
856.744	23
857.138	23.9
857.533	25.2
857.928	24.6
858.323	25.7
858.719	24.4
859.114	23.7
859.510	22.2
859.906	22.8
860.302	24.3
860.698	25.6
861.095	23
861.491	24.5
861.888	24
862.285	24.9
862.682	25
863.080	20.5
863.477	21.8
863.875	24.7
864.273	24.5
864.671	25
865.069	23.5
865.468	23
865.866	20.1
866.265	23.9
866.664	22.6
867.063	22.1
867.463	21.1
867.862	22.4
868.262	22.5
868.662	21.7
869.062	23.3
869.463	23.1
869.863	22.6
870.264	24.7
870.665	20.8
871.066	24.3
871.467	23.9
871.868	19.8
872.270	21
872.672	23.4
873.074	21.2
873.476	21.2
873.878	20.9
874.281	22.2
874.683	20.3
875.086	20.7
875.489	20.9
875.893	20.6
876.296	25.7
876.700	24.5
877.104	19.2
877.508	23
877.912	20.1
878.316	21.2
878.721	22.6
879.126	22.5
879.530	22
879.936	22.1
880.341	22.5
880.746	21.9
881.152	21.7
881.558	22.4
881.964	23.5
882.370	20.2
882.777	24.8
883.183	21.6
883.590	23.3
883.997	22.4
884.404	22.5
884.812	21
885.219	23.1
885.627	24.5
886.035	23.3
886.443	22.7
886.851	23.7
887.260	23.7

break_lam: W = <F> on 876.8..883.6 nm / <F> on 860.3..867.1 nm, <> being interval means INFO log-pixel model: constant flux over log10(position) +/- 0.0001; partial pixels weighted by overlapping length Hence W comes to 0.94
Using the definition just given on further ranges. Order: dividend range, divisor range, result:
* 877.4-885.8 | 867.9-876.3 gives 1.01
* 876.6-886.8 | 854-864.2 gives 0.94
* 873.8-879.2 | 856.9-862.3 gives 0.90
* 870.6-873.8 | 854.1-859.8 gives 0.92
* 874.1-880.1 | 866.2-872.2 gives 0.97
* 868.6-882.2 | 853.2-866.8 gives 0.93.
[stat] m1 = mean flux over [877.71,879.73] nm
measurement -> 21.7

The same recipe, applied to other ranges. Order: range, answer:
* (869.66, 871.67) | 23.3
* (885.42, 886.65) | 23.5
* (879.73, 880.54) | 22.3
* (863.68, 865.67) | 24.1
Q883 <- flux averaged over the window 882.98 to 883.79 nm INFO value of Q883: 22.5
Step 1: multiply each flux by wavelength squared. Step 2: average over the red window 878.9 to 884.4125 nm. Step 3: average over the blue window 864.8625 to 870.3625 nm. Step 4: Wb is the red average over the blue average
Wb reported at 1.0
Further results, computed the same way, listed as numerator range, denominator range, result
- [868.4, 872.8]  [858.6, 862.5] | 0.97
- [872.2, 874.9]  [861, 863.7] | 0.94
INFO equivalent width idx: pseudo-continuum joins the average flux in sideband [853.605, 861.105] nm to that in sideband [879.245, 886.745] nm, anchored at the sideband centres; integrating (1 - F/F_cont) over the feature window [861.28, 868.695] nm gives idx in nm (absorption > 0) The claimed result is 0.16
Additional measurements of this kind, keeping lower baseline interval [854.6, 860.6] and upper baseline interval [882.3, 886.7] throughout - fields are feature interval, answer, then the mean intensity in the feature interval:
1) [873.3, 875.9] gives 0.24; 21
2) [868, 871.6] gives 0.06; 23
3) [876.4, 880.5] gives 0.17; 22.1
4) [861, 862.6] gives -0.04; 24.2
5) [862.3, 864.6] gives 0.01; 23.5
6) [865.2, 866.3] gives 0.06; 22.2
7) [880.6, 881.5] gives 0.04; 21.9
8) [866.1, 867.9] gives 0.08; 22.4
